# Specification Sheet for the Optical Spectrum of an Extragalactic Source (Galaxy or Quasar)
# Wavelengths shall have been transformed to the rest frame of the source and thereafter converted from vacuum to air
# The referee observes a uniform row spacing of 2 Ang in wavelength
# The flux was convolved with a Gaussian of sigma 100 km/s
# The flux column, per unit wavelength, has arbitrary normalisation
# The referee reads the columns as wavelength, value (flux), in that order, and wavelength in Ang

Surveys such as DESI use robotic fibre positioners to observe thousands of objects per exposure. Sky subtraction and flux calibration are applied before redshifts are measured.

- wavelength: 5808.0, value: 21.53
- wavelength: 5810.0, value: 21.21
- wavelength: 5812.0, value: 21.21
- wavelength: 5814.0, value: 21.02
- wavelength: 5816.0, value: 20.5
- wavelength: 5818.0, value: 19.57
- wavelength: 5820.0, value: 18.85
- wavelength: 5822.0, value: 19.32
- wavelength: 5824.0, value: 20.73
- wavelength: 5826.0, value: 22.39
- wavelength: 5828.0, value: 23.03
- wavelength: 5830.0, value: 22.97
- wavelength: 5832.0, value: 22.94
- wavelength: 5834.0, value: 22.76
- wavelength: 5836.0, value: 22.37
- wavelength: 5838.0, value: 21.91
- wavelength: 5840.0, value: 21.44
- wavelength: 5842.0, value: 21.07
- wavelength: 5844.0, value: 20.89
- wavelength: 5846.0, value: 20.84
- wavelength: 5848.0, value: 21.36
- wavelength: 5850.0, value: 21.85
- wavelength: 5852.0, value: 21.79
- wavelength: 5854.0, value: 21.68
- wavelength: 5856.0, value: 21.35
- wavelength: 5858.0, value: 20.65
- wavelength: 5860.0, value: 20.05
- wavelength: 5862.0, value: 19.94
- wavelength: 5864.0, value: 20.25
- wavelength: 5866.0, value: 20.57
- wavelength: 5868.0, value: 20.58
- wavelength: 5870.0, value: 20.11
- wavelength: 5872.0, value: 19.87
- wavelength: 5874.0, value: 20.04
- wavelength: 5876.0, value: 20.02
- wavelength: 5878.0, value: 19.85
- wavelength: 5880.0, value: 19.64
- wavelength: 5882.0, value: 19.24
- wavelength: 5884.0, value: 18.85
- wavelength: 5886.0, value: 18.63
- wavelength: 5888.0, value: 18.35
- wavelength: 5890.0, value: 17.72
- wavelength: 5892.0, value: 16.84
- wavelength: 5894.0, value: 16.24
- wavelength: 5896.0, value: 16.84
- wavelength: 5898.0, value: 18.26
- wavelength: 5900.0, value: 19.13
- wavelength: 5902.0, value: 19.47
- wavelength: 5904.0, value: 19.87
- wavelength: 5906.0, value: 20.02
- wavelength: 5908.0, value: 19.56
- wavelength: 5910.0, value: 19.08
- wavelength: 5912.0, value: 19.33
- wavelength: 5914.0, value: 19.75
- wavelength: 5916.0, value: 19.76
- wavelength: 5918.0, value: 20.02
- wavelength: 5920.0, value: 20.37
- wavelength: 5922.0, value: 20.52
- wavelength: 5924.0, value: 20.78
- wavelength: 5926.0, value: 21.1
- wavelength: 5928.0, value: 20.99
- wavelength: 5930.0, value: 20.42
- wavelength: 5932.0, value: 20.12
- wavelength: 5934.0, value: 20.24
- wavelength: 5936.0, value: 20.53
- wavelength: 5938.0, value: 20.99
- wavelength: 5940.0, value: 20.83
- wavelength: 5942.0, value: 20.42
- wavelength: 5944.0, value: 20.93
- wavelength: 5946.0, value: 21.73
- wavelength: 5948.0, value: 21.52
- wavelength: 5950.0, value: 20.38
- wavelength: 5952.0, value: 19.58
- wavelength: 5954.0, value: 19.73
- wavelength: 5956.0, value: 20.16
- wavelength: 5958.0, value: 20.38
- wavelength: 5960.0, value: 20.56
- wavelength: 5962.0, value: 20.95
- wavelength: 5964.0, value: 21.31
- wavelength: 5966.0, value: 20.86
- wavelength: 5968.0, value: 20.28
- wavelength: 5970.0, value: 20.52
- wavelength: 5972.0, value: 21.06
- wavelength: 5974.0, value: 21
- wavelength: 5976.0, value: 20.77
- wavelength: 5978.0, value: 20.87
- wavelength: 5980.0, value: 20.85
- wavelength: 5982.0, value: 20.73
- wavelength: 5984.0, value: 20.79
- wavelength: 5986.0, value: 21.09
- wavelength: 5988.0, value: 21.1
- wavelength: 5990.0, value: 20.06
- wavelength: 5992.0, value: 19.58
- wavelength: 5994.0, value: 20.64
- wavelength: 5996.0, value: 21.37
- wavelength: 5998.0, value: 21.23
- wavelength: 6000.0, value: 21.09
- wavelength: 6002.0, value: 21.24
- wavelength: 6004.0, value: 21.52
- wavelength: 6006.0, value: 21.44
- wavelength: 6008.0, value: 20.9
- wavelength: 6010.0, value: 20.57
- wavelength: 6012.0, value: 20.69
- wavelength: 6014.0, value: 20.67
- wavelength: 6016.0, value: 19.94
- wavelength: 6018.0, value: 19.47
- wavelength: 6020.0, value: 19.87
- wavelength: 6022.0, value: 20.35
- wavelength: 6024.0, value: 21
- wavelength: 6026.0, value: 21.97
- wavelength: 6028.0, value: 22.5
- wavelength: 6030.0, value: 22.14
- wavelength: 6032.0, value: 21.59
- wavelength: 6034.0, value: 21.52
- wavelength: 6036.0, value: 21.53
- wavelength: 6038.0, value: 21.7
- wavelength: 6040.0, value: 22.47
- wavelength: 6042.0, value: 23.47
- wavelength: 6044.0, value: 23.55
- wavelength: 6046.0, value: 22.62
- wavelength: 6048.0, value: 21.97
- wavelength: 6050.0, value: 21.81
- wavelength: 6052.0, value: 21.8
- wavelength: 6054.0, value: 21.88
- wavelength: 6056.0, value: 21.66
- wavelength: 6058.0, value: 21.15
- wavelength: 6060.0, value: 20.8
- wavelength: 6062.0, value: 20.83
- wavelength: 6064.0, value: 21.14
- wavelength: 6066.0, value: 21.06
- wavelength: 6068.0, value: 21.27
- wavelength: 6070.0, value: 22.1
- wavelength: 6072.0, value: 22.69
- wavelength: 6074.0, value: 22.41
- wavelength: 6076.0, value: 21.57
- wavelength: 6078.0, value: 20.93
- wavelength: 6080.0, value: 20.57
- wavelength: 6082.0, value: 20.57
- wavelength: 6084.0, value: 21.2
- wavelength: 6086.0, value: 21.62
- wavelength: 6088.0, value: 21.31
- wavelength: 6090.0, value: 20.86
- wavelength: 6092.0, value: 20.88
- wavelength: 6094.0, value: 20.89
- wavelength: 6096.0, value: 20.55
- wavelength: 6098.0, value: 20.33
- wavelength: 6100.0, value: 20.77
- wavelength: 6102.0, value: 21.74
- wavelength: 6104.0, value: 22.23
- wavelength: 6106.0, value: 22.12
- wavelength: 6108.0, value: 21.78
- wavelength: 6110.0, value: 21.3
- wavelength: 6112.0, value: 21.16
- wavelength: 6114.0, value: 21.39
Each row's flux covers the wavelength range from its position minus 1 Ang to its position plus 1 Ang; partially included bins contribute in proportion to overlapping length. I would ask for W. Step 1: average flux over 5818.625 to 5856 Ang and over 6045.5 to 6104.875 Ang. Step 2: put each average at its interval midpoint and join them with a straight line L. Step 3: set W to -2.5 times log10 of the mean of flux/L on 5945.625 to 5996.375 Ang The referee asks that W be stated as 0.040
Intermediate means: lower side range 21.5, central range 20.7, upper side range 21.4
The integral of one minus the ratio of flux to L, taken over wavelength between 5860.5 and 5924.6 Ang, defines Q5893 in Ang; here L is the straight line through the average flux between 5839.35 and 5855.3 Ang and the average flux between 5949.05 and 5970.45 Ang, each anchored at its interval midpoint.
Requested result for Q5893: 5.0 Ang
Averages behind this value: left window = 21.4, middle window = 19.4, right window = 20.4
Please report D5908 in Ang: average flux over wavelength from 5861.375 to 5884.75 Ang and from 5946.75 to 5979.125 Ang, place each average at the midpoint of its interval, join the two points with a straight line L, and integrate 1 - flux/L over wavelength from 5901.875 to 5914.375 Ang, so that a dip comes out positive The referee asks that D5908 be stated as 0.4 Ang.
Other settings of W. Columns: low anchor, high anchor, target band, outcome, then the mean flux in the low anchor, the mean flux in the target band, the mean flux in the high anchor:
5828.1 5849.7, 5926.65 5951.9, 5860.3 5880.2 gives 0.07 mag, 21.9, 20.1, 20.7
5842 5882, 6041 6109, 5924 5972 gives 0.02 mag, 20.6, 20.6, 21.5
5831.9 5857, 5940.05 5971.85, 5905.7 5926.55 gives 0.05 mag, 21.7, 20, 20.6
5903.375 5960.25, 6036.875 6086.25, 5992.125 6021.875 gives 0.02 mag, 20.3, 20.7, 21.7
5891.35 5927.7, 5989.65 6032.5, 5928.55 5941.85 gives -0.04 mag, 19.3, 20.5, 20.9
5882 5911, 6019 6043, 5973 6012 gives -0.01 mag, 18.5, 20.9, 21.7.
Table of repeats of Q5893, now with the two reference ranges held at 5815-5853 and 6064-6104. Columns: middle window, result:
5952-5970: 0.72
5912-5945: 1.38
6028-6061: -1.12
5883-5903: 3.12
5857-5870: 0.64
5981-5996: 0.48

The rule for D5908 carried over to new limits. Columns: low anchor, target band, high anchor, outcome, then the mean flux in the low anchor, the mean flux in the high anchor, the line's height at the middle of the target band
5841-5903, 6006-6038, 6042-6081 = 0.4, 19.7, 21.7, 21.3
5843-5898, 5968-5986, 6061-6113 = -0.3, 19.8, 21.3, 20.5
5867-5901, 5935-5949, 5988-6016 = -0.8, 18.8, 20.8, 19.8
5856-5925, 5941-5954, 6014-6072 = -0.3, 19.4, 21.5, 20.2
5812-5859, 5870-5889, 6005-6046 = 1.7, 21.4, 21.4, 21.4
